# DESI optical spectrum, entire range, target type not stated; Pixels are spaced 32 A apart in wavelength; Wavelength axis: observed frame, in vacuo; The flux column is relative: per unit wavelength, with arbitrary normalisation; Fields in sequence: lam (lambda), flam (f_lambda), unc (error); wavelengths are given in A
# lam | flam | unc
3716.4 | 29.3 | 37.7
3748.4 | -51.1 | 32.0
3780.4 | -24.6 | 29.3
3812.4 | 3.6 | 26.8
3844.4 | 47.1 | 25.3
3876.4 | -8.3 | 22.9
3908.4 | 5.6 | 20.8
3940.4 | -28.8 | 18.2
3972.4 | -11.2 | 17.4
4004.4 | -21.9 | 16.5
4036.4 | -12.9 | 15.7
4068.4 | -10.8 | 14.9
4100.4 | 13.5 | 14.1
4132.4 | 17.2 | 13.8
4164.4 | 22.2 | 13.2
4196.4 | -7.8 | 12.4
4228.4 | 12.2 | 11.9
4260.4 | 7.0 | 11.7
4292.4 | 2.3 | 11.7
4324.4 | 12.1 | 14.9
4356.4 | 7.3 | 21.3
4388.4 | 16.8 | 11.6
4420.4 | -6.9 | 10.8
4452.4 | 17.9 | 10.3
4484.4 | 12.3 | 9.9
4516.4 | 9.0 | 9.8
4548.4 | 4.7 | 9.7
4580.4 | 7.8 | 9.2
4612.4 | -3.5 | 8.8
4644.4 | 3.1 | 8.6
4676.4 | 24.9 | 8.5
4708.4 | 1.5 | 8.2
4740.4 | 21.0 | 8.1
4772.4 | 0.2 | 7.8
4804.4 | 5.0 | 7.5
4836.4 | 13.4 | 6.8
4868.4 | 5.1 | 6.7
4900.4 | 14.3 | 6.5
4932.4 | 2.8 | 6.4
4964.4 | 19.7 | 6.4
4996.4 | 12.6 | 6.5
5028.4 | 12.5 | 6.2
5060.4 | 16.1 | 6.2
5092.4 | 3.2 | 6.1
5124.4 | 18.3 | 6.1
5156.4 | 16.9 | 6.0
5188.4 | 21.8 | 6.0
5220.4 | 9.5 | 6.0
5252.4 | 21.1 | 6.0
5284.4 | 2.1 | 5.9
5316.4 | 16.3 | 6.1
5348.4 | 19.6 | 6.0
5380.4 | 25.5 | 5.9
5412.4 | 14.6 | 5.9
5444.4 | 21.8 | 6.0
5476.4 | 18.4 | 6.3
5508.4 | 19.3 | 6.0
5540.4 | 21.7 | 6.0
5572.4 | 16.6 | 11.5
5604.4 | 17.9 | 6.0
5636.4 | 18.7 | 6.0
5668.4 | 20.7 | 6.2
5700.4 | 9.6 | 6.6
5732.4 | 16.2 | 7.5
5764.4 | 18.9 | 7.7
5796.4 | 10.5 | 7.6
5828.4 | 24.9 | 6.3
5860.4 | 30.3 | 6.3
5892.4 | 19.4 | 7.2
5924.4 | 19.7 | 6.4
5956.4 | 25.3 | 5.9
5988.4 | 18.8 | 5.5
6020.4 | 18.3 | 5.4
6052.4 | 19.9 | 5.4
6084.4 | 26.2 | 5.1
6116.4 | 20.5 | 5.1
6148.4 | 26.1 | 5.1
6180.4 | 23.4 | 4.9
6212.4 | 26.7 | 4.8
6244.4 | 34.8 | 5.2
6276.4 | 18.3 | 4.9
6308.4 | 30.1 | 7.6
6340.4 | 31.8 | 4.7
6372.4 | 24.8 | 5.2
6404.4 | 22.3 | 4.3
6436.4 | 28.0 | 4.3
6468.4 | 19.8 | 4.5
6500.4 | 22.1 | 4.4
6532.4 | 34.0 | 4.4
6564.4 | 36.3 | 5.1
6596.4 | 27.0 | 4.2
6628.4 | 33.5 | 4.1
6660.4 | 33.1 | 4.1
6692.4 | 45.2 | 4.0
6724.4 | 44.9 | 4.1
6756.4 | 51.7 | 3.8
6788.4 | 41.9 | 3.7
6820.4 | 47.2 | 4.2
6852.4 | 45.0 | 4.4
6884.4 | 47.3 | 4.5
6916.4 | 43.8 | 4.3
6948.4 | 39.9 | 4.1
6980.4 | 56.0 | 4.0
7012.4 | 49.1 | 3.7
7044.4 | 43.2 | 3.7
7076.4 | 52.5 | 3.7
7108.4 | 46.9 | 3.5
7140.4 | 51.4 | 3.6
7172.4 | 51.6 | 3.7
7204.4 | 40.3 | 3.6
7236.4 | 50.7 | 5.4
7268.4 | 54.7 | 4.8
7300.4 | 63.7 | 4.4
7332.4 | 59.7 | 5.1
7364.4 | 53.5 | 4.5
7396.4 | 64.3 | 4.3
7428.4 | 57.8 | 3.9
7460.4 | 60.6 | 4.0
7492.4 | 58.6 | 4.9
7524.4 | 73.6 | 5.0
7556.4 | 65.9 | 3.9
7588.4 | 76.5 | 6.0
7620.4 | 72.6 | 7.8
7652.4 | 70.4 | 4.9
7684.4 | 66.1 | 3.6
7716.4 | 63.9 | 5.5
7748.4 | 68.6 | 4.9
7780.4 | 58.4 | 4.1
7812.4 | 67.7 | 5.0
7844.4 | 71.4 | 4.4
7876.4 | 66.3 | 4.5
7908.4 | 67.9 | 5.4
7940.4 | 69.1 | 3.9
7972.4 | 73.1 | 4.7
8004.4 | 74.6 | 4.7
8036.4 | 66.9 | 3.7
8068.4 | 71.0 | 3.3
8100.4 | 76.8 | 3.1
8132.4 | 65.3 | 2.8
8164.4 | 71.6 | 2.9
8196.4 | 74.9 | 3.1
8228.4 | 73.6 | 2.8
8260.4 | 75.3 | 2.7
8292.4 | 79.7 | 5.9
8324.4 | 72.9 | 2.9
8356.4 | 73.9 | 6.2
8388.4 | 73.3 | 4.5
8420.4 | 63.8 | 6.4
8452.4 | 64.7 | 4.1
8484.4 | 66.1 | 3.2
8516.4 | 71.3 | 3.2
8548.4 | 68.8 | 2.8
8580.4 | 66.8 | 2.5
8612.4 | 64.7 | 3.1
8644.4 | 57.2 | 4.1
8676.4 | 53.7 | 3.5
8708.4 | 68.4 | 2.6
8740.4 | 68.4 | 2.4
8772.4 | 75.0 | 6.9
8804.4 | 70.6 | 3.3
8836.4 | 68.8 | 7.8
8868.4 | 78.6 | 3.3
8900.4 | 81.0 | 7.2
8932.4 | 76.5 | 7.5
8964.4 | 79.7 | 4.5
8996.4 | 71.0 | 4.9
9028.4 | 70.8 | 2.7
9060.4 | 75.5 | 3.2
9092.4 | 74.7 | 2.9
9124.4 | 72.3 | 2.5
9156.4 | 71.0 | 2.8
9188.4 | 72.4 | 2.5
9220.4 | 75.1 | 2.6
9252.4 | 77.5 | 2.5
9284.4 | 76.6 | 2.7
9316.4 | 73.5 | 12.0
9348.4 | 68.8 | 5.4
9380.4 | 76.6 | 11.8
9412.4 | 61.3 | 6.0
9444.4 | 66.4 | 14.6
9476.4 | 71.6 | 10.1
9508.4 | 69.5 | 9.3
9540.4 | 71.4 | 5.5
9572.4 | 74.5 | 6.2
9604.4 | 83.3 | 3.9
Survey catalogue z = 0.67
